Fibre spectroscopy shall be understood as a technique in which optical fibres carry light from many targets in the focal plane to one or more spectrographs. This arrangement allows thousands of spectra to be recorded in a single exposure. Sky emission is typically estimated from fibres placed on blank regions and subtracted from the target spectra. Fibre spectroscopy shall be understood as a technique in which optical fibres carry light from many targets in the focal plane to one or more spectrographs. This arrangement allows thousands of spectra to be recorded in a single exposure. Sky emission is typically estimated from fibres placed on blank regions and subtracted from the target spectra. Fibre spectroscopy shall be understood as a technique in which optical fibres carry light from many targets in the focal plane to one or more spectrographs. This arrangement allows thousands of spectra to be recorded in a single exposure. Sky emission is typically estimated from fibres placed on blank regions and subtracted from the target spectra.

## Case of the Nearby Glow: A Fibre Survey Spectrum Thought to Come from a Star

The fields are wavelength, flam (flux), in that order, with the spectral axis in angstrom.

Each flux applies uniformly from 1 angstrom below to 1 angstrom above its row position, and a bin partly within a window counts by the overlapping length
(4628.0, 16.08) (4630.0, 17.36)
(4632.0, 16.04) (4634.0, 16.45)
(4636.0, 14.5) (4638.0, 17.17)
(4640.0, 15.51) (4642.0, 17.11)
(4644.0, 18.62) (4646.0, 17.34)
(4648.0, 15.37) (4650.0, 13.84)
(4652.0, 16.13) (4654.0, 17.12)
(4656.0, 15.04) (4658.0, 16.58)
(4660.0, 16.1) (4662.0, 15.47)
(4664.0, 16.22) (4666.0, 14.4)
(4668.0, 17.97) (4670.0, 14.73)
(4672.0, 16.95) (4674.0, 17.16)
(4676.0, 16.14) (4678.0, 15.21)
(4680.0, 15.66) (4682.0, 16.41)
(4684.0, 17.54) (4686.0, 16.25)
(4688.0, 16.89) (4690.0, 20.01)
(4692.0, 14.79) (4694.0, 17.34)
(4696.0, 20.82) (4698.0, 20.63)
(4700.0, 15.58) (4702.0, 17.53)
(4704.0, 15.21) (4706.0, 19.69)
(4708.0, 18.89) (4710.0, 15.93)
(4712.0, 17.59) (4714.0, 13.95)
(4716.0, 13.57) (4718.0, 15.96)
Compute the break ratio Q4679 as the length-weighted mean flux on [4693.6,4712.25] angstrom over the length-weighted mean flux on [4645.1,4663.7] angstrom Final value 1.13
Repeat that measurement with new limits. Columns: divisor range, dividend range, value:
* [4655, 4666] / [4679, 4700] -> 1.11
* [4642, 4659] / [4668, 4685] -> 1.00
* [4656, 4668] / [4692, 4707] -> 1.13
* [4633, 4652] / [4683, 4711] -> 1.09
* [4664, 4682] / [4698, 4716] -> 1.05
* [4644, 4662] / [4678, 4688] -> 1.02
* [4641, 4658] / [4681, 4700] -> 1.09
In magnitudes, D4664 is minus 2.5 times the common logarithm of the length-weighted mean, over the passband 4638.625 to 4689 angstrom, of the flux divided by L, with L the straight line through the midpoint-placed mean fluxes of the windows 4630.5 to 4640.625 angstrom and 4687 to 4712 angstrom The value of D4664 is 0.04 mag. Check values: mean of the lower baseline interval 16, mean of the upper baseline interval 17.8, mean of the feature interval 16.2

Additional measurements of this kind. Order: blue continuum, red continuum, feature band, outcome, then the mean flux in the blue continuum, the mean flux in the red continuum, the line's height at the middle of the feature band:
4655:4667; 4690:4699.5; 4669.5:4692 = 0.04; 15.6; 18.4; 17.3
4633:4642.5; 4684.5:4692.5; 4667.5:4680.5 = 0.04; 16.1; 17.2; 16.9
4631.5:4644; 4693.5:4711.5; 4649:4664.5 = 0.07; 16.3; 18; 16.8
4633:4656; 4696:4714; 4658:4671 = 0.05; 16.2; 17.6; 16.7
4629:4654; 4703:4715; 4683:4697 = -0.06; 16.3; 16.9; 16.7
